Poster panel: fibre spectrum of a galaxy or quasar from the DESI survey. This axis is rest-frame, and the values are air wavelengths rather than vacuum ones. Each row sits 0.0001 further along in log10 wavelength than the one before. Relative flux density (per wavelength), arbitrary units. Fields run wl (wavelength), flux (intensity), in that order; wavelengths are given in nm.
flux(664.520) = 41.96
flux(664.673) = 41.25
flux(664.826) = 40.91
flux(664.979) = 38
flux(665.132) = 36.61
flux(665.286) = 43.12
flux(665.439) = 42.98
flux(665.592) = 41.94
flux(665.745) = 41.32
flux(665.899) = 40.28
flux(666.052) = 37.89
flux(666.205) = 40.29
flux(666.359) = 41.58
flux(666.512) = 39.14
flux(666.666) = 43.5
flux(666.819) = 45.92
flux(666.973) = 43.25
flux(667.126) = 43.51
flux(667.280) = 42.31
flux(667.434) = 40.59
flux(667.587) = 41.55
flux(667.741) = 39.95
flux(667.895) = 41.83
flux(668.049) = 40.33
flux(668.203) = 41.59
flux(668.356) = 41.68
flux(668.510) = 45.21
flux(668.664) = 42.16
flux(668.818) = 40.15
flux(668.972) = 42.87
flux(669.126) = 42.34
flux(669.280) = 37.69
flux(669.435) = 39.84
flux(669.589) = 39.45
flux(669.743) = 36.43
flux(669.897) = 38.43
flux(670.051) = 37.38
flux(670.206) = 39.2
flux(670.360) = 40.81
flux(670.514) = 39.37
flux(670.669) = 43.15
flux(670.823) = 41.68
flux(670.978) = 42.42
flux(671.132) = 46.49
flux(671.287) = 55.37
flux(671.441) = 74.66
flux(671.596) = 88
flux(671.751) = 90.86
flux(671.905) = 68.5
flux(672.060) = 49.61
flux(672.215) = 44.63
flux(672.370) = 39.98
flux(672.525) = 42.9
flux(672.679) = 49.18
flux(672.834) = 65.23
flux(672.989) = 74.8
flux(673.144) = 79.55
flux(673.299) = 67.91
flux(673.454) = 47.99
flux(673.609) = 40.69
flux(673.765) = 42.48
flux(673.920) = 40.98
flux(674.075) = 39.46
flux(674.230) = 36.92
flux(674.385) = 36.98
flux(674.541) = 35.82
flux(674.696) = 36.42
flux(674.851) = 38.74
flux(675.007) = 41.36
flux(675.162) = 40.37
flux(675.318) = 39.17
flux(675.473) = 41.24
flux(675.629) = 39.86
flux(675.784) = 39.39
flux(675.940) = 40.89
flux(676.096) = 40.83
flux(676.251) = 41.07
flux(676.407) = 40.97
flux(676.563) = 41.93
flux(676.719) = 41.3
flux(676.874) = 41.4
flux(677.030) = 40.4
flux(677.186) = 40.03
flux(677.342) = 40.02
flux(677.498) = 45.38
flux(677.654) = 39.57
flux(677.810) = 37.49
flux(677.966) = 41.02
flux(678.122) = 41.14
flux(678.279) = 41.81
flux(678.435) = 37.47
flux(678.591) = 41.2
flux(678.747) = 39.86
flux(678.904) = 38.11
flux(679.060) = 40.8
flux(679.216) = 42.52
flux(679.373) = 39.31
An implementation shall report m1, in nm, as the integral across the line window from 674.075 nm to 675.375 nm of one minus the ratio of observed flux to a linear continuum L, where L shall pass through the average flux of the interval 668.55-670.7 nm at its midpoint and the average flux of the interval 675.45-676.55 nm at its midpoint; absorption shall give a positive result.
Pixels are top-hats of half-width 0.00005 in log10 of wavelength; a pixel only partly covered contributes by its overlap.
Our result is 0.07 nm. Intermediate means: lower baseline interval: 40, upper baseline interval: 40.6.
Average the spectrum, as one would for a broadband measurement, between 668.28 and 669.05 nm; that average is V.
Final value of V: 42.4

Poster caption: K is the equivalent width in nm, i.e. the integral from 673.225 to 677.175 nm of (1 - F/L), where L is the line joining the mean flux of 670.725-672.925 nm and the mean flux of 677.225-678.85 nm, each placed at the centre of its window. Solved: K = 0.55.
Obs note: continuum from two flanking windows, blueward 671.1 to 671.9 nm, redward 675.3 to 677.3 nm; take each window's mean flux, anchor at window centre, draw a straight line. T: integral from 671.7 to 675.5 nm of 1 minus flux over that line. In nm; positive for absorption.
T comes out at 0.63 nm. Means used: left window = 72.2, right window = 40.7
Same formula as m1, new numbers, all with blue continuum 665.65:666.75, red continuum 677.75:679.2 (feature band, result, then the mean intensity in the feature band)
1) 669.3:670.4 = 0.05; 38.7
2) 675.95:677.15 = -0.03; 41.1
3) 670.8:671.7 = -0.44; 60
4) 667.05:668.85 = -0.05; 41.8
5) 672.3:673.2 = -0.40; 58.3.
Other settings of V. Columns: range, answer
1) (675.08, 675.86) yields 40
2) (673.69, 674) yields 41.8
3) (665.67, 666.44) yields 40.3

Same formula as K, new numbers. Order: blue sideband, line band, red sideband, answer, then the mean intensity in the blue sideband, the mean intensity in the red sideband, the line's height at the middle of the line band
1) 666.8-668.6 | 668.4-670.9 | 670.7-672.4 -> 0.49 nm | 42.2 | 58.5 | 50.4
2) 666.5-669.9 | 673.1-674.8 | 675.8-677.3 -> -0.17 nm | 41.4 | 40.9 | 41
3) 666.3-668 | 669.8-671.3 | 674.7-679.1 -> -0.01 nm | 42.1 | 40.4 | 41.5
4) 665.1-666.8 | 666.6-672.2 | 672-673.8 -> 0.16 nm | 41.1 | 54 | 47.5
